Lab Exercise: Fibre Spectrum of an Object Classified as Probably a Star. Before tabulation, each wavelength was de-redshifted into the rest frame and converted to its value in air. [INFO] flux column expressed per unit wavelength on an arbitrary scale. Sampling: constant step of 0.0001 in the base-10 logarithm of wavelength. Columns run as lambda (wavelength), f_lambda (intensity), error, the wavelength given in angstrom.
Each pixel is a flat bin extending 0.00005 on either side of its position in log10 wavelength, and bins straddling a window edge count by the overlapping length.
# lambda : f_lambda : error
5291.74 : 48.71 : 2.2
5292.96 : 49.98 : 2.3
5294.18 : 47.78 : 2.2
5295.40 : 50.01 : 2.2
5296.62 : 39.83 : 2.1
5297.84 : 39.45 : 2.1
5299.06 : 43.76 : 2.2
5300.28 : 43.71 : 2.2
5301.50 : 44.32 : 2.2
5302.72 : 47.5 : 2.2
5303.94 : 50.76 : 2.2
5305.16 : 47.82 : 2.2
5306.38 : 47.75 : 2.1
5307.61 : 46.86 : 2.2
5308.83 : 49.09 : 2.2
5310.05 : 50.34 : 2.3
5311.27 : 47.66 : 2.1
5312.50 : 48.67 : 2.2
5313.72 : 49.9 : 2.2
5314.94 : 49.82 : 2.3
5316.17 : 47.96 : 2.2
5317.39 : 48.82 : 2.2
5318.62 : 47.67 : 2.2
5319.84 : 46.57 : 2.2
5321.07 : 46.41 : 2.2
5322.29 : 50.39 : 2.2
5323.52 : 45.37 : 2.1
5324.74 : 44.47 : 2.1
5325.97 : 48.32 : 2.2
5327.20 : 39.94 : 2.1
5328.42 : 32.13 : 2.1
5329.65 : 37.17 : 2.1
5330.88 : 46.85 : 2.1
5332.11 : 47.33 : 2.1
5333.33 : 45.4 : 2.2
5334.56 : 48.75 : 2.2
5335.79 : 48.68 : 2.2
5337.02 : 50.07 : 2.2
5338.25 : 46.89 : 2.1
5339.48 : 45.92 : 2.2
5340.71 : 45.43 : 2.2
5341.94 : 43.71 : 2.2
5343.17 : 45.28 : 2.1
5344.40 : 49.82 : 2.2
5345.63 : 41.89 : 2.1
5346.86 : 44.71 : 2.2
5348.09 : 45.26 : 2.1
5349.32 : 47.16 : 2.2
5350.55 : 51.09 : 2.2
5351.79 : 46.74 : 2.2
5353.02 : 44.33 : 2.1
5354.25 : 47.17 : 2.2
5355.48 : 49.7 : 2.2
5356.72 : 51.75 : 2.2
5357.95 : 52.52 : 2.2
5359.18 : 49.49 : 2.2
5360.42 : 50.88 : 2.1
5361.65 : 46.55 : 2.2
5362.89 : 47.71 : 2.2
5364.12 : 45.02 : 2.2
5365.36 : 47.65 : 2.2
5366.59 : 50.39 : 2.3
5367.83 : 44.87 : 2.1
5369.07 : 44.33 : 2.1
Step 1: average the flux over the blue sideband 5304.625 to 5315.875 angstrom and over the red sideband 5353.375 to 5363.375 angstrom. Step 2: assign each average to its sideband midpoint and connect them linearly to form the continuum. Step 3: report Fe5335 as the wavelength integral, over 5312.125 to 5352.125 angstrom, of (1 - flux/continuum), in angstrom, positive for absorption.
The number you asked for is 2.3 angstrom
